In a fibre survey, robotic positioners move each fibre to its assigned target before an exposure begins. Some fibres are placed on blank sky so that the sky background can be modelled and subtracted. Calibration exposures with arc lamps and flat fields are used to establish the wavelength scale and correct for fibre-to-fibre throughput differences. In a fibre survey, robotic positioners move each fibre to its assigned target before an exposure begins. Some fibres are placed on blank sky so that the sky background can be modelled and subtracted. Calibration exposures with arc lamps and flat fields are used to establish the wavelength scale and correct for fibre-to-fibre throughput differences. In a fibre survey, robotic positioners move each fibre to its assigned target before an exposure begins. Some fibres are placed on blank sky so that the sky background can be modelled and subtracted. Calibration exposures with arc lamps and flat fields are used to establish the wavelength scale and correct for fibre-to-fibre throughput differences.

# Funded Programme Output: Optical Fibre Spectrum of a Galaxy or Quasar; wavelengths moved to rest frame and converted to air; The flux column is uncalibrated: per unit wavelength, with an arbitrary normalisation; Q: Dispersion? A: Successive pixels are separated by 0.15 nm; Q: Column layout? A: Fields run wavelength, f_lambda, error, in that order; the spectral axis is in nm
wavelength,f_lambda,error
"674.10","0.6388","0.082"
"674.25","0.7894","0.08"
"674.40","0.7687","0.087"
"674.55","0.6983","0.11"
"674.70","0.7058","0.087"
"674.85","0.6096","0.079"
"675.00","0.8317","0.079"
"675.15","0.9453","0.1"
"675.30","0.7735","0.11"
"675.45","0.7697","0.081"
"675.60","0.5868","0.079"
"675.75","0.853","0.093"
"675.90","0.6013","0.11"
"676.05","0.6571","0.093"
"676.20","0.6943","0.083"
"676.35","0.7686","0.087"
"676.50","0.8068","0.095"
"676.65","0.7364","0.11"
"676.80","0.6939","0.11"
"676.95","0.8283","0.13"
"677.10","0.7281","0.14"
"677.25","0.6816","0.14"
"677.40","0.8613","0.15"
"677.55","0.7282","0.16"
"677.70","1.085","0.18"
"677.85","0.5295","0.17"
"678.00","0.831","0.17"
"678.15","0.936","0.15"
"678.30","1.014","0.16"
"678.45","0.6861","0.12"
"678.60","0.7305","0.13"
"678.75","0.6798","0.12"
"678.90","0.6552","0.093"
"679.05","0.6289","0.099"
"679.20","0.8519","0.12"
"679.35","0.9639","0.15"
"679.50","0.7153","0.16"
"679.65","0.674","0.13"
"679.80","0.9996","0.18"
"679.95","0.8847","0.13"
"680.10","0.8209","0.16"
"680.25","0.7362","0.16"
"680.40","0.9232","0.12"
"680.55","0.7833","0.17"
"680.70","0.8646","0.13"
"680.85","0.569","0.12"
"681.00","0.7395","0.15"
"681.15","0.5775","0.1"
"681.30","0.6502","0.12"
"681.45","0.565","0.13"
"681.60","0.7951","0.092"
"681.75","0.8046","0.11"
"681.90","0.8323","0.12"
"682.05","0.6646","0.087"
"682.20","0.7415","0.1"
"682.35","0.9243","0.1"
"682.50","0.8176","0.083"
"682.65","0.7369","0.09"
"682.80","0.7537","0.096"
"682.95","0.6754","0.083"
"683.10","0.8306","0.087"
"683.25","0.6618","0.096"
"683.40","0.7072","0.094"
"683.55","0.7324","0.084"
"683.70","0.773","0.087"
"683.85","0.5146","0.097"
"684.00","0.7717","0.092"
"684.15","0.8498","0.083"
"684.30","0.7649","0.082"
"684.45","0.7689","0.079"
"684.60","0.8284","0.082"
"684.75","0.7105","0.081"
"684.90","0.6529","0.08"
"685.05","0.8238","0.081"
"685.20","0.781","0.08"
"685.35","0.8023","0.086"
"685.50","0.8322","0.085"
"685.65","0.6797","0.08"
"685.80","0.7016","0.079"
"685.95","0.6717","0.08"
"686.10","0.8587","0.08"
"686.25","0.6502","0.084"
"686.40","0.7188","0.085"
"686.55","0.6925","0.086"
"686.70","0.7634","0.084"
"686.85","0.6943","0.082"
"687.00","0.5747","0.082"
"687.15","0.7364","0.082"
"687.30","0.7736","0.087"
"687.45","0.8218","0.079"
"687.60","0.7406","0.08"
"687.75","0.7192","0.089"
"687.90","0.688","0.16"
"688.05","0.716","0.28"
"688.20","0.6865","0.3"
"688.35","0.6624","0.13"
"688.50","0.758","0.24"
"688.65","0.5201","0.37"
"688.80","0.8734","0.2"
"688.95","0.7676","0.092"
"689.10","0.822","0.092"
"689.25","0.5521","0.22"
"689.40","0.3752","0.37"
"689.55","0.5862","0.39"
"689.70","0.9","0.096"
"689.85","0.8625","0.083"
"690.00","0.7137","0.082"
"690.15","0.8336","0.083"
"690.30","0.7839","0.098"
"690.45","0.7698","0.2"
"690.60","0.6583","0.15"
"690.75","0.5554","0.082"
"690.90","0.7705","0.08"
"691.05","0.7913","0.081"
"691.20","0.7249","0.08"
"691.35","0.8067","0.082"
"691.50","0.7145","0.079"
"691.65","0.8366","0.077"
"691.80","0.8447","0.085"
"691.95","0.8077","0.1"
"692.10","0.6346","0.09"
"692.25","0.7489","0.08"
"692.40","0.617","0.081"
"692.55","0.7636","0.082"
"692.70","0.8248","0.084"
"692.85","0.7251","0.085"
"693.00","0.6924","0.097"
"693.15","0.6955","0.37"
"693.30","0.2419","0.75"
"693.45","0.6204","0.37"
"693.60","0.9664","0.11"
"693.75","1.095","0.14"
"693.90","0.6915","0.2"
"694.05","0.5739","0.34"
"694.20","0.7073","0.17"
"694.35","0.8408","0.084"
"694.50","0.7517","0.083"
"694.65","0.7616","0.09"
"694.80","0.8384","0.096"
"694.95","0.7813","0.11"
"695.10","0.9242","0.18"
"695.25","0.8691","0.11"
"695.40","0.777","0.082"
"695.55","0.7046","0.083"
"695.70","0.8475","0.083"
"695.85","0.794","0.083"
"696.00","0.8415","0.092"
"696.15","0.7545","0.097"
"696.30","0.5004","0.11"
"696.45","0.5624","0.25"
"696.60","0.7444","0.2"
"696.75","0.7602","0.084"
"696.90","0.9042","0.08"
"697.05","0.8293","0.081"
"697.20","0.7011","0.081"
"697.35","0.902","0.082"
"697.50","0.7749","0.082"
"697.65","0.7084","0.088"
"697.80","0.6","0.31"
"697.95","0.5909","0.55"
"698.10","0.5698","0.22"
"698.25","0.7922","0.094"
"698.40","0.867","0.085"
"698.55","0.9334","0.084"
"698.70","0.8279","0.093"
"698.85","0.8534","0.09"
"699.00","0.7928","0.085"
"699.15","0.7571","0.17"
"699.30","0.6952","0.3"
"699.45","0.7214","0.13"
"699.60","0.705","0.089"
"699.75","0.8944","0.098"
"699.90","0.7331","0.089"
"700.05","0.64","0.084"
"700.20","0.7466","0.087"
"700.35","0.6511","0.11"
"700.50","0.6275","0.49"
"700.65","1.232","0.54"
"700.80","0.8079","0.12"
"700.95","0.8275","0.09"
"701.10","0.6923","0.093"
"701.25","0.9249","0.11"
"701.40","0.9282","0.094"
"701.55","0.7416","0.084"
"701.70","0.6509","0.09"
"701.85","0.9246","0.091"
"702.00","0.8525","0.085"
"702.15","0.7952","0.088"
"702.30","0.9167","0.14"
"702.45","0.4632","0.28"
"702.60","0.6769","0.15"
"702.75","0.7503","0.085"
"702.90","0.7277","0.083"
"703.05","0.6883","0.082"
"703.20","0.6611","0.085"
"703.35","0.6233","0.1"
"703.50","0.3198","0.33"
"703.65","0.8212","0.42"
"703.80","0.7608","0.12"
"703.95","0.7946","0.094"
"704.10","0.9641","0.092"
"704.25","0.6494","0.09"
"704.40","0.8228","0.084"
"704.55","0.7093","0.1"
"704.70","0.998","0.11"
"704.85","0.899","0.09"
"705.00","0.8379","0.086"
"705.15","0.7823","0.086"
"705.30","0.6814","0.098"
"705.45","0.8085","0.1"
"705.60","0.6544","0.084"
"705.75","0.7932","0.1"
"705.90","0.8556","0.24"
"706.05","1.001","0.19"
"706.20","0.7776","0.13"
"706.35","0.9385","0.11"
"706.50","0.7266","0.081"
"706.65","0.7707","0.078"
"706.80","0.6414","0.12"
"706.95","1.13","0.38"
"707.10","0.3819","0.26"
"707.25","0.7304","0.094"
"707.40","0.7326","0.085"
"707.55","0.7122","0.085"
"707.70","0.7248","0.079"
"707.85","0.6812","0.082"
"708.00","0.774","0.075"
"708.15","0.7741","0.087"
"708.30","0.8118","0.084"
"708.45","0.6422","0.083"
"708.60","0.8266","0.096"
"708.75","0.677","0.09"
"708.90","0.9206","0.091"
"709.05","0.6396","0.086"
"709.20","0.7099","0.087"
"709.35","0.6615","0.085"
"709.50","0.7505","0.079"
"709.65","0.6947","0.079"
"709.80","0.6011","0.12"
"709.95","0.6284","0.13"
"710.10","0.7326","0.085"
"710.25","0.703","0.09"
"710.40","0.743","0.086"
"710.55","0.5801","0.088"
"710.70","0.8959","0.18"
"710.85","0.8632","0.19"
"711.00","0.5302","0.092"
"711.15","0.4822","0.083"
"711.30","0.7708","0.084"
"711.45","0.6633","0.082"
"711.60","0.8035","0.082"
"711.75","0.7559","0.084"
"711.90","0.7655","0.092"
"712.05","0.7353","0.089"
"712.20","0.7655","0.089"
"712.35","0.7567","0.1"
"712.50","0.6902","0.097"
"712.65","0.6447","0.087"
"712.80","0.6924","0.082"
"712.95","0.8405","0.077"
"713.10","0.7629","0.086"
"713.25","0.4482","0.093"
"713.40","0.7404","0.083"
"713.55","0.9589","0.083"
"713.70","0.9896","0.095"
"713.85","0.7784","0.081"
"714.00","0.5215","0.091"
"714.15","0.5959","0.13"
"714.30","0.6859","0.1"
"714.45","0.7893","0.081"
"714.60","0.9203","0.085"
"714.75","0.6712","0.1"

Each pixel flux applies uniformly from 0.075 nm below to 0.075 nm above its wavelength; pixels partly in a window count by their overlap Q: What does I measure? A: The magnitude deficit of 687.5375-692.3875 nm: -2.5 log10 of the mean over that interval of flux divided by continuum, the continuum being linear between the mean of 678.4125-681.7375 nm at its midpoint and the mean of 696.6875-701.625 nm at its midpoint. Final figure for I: 0.06 mag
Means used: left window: 0.751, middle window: 0.724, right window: 0.78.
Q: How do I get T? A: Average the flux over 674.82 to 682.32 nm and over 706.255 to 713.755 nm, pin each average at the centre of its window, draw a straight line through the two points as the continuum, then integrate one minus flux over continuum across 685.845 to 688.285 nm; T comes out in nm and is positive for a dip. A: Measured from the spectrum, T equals 0.12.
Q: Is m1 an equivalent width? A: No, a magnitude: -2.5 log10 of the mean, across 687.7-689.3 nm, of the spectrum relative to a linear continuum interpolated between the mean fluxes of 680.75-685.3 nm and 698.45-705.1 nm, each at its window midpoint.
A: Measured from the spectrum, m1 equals 0.06 mag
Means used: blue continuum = 0.735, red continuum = 0.774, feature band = 0.708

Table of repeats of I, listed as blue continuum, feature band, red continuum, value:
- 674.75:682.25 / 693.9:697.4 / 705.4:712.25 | -0.03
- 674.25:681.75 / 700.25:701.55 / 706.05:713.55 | -0.13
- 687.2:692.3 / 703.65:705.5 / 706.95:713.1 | -0.13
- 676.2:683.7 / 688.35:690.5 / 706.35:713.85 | 0.05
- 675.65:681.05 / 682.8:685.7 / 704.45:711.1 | 0.04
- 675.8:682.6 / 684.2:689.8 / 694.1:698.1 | 0.06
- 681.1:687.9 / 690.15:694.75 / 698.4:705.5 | 0.03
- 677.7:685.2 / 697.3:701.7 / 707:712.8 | -0.06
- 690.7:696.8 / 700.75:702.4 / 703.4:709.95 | -0.09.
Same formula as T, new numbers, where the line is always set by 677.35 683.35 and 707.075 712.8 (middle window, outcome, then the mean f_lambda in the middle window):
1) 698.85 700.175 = -0.03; 0.749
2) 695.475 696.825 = 0.03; 0.723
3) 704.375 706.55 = -0.30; 0.82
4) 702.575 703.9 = 0.10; 0.672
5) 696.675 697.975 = -0.04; 0.759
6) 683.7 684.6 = 0.02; 0.745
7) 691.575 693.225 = 0.01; 0.745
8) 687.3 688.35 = 0.04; 0.727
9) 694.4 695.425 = -0.10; 0.817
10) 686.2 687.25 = 0.09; 0.693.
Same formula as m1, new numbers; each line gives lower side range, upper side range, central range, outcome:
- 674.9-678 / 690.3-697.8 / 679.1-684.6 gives -0.01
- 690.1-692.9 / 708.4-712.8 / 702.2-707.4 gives -0.05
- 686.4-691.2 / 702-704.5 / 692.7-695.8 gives -0.06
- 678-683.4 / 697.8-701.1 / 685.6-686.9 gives 0.08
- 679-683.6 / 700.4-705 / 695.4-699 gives 0.02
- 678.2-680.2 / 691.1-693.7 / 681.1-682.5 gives 0.06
